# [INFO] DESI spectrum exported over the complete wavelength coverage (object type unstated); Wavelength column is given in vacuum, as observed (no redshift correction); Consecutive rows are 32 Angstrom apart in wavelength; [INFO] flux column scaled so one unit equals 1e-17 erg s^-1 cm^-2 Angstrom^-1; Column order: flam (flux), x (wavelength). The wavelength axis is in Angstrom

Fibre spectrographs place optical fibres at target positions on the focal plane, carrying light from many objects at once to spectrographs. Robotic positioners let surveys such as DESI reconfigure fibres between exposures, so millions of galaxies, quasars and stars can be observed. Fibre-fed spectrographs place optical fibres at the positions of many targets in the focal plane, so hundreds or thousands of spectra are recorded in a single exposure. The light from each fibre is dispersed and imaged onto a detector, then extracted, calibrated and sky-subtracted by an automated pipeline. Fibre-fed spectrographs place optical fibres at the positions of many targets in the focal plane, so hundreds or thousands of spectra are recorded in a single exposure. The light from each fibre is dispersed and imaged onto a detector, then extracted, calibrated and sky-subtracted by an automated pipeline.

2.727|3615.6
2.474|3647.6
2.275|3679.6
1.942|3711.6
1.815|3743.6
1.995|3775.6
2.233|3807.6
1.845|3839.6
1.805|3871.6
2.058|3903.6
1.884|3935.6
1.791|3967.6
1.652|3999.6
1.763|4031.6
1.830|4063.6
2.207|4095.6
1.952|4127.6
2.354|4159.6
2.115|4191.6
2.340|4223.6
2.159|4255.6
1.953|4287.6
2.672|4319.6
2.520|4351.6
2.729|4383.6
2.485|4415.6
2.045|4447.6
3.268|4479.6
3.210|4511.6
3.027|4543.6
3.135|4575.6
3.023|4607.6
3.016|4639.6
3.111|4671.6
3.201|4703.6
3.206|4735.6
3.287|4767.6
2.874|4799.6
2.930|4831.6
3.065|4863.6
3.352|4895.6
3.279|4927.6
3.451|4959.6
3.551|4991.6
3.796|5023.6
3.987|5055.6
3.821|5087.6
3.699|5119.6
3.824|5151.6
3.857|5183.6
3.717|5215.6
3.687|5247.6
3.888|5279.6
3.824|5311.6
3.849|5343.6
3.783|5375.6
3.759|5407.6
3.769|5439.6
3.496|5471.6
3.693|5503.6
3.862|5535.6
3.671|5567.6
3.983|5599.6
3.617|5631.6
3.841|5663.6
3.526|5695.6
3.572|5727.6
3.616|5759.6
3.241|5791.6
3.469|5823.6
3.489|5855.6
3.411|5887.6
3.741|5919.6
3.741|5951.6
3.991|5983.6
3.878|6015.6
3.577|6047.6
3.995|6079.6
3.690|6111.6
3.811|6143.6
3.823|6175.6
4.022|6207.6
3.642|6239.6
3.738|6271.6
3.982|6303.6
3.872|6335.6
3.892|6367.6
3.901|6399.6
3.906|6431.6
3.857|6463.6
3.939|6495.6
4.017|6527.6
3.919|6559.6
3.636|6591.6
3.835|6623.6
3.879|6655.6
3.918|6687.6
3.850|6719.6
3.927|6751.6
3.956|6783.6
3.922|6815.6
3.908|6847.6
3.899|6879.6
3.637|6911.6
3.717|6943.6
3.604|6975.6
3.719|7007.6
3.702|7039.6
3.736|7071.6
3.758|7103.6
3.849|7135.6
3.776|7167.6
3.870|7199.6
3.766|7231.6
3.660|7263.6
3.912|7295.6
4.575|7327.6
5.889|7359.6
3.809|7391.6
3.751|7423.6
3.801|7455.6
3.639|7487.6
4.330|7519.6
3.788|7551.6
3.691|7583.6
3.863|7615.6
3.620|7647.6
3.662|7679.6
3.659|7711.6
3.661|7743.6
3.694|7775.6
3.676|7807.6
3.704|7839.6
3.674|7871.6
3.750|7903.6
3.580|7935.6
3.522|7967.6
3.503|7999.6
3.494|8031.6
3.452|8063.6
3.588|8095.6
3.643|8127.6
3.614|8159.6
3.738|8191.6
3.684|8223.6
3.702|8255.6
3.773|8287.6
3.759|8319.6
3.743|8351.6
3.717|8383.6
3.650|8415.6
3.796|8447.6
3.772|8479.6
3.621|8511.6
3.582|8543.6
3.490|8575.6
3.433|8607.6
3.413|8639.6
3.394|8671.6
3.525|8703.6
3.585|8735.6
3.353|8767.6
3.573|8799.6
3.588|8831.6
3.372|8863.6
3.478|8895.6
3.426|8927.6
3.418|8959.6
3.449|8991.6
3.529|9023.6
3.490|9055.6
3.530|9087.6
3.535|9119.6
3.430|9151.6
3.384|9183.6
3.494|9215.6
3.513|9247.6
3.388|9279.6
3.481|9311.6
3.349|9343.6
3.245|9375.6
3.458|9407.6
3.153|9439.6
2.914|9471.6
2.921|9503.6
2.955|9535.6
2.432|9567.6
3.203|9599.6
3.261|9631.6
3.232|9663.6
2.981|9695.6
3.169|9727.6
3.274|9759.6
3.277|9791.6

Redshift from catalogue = 0.119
